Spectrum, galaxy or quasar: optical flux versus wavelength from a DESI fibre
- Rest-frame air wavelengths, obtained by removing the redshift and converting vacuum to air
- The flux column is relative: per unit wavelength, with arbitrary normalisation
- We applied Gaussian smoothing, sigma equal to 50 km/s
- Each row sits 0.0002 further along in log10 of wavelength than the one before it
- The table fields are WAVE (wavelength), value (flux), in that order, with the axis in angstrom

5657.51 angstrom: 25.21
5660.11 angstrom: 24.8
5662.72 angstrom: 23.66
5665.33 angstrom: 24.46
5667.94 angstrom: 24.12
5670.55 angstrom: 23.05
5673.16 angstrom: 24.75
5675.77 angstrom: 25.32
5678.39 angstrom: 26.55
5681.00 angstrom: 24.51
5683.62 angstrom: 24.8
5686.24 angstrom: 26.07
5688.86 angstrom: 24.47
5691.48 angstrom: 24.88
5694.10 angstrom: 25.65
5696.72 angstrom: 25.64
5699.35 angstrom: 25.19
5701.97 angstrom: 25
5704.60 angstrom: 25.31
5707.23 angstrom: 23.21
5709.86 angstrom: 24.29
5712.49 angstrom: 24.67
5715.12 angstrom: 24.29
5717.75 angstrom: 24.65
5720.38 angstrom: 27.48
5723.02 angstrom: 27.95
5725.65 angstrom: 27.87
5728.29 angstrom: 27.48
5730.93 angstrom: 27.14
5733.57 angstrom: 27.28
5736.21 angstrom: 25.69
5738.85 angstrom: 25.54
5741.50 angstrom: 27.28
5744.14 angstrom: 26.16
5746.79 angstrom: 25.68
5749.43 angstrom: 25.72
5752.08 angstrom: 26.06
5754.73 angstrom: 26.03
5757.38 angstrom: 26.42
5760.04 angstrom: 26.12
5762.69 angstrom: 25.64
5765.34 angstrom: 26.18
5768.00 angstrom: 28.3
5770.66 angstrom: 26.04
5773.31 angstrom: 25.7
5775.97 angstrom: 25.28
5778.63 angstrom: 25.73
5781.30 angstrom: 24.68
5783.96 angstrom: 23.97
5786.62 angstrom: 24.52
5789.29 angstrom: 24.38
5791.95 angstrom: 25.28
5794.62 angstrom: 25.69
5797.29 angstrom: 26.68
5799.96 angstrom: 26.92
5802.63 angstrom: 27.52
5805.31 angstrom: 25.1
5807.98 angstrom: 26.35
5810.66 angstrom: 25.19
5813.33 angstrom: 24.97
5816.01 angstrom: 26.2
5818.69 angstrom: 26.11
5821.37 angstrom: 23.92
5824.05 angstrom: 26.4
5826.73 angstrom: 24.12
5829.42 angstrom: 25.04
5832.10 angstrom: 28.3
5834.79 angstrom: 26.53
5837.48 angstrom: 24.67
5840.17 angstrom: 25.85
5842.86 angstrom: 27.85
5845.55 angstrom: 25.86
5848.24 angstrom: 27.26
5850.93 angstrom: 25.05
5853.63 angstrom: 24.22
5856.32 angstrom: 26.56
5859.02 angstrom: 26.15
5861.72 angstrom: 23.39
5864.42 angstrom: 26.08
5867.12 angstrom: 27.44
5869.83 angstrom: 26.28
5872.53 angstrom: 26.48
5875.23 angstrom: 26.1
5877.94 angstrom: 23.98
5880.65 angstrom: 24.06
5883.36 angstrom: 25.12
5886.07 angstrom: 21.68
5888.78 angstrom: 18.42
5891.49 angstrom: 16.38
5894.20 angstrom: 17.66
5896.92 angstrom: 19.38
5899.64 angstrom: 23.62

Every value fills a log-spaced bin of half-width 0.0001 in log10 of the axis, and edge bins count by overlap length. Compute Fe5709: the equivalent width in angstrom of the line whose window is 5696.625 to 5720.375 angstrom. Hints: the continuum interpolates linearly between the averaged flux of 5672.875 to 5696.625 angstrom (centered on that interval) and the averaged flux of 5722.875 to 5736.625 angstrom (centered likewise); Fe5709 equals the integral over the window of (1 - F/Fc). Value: 1.4 angstrom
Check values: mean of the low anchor 25.3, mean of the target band 24.8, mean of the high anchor 27.3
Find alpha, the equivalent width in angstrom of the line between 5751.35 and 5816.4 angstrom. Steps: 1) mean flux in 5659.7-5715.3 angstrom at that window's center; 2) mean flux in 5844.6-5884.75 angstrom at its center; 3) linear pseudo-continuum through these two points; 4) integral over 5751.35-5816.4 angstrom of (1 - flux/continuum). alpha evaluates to -1.5 angstrom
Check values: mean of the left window 24.8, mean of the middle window 25.8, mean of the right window 25.6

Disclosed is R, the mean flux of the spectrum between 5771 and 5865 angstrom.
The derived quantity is 25.6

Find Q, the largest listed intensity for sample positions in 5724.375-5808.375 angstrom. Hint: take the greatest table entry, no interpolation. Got 28.3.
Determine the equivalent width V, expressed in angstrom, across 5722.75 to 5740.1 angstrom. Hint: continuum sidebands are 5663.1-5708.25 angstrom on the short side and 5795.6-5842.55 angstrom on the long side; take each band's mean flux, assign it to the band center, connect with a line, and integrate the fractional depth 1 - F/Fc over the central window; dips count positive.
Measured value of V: -1.2 angstrom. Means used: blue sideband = 24.9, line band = 26.9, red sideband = 25.9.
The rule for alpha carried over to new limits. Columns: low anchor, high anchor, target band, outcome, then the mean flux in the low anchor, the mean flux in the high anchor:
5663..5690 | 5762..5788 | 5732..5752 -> -0.7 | 24.8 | 25.6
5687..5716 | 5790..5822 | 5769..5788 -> 0.3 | 24.8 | 25.8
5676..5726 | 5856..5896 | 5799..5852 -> -4.1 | 25.3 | 23.6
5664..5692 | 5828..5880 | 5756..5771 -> -0.7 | 24.8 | 25.9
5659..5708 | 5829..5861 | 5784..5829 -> 0.5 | 24.8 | 26.1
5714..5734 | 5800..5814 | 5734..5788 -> 1.1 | 26.8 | 26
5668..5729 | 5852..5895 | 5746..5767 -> -1.0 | 25.3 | 23.8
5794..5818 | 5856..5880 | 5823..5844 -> -0.1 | 26.1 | 25.7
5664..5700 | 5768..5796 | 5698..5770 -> -2.6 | 25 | 25.3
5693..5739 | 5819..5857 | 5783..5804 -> 0.1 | 25.8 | 25.8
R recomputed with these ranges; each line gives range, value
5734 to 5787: 25.9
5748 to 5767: 26.1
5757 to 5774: 26.4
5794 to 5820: 26.1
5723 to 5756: 26.6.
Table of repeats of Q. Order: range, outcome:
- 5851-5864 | 26.56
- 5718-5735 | 27.95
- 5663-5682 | 26.55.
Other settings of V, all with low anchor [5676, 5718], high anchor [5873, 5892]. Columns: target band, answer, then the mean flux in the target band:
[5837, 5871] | -4.2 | 25.9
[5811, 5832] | -1.8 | 25.4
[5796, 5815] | -2.0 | 26.1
